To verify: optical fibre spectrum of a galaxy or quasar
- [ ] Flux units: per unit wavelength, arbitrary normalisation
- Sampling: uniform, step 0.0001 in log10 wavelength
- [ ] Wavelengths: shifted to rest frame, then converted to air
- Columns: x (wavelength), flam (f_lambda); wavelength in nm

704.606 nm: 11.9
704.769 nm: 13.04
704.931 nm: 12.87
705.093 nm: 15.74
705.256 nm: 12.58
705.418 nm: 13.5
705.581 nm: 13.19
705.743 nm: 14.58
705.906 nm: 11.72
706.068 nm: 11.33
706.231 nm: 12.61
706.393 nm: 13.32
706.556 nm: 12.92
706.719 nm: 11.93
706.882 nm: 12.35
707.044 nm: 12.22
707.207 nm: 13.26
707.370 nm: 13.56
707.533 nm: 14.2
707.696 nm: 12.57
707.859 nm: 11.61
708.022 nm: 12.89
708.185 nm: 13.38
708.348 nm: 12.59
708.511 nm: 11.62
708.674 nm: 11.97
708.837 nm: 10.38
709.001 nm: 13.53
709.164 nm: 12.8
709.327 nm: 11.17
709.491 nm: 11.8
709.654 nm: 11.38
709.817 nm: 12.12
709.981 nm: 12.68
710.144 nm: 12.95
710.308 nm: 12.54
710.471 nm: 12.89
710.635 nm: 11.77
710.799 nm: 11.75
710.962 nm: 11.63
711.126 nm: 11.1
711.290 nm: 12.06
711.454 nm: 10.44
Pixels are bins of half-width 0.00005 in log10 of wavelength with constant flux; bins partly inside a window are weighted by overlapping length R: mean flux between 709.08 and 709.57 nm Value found 11.9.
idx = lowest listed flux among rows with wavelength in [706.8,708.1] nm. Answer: 11.61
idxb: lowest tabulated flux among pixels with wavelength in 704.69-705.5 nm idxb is 12.58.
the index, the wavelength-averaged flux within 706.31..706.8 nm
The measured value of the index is 12.7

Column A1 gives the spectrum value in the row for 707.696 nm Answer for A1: 12.57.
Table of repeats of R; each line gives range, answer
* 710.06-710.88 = 12.4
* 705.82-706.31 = 11.9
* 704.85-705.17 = 14.3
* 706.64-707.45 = 12.7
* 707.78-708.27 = 12.6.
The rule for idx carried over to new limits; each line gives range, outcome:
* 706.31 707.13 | 11.93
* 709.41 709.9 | 11.38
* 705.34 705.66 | 13.19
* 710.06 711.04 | 11.63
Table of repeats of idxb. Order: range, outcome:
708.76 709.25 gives 10.38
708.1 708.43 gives 12.59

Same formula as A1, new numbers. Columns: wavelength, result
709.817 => 12.12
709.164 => 12.8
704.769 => 13.04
